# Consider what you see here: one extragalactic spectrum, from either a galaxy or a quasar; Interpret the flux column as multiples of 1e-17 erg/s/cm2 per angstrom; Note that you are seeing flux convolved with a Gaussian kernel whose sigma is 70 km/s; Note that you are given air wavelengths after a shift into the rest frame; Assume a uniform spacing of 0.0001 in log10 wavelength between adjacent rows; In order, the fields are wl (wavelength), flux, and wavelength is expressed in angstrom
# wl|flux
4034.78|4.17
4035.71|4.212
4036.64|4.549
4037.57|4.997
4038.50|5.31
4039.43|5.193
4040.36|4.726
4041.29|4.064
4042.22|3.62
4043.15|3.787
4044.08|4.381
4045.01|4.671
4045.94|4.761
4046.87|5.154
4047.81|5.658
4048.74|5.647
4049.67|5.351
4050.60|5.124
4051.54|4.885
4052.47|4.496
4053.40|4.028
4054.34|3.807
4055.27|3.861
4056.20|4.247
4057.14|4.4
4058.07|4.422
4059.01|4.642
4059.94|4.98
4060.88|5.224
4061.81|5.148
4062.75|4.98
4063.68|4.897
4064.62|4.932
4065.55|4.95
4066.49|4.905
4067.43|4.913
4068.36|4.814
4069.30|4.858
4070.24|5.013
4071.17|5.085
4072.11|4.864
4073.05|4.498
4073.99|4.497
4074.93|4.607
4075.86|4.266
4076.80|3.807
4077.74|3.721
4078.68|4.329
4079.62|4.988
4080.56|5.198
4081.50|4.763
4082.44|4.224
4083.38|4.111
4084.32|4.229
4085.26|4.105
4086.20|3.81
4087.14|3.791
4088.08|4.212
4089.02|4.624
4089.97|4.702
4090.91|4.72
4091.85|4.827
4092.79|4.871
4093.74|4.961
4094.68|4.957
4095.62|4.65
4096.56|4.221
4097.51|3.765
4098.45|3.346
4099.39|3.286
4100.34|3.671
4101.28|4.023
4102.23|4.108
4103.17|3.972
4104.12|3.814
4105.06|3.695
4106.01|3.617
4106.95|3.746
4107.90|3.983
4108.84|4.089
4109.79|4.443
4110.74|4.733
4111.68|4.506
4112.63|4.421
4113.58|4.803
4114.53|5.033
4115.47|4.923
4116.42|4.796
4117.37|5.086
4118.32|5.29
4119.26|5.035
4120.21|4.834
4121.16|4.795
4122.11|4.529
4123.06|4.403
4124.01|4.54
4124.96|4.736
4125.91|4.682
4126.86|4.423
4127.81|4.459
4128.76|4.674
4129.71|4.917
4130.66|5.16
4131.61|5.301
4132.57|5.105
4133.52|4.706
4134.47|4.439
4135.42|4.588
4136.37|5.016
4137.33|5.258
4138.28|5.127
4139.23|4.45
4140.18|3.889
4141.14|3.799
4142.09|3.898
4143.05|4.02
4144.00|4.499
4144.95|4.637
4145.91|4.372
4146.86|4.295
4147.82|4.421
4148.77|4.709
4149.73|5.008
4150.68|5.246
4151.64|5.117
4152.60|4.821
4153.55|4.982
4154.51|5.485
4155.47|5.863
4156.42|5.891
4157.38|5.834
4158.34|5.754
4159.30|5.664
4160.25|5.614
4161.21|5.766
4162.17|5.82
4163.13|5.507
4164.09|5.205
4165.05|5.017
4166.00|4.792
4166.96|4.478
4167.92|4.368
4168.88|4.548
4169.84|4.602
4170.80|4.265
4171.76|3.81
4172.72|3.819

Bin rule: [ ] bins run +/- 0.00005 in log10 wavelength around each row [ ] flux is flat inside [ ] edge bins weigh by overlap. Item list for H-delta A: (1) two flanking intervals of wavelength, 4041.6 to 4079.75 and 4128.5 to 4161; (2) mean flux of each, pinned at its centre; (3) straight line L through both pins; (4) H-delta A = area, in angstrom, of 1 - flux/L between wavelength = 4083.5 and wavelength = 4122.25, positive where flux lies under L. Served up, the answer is 3.4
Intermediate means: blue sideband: 4.66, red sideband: 4.91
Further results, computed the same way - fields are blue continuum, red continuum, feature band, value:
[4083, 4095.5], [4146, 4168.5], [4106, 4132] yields 0.7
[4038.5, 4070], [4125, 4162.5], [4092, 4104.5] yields 1.7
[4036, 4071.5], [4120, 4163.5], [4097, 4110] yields 2.7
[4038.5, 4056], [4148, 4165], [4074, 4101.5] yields 3.4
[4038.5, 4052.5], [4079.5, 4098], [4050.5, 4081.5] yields 0.0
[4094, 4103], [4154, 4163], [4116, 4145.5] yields 1.5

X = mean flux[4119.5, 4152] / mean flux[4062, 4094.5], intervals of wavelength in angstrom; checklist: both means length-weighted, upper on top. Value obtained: 1.01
